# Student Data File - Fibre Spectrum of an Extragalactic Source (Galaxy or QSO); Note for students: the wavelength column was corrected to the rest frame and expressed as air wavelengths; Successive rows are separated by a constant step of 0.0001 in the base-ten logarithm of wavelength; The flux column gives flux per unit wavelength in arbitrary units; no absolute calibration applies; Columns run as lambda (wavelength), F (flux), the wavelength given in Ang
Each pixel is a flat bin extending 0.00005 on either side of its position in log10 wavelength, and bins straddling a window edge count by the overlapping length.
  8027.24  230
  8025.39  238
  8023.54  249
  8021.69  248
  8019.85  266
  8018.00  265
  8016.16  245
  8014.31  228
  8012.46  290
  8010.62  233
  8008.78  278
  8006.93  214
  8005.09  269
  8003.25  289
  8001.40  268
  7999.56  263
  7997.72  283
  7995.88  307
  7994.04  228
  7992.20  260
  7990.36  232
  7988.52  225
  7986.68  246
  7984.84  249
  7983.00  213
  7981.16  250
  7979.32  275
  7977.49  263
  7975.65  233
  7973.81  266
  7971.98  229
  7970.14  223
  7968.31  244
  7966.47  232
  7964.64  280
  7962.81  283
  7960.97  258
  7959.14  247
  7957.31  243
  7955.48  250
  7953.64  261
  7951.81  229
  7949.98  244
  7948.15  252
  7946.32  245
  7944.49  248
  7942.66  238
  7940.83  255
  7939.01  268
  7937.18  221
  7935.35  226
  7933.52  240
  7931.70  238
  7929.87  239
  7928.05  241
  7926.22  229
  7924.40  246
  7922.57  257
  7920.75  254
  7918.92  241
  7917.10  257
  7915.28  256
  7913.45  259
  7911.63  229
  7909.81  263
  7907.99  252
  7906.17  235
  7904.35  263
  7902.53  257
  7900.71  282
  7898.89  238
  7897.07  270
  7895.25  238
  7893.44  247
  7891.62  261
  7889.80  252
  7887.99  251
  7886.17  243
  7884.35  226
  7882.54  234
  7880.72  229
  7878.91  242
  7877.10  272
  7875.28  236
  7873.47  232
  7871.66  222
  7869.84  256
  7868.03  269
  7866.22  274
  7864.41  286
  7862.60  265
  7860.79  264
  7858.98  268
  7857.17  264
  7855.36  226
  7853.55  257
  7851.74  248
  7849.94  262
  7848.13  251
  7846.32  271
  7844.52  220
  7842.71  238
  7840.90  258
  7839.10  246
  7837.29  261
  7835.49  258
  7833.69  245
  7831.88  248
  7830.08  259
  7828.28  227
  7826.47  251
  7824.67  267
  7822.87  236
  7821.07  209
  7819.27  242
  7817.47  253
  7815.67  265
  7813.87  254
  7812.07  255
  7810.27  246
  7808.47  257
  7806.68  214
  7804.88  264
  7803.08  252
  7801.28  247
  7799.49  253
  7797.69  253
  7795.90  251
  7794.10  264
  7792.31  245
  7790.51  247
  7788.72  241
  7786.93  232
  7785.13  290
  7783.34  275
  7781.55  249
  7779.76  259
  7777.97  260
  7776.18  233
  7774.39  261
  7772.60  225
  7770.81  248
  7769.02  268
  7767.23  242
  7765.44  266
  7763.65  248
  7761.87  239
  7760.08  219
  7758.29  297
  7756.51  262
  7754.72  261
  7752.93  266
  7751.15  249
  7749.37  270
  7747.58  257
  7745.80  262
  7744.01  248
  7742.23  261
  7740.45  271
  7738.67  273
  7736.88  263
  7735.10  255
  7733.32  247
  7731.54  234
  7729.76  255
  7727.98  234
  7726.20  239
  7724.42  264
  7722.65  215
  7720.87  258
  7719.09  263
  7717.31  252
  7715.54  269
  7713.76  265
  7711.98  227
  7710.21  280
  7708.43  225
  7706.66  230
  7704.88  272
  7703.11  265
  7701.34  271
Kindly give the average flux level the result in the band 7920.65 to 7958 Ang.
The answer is 244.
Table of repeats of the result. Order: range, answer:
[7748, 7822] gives 252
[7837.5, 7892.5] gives 251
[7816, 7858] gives 248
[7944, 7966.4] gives 253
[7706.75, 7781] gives 253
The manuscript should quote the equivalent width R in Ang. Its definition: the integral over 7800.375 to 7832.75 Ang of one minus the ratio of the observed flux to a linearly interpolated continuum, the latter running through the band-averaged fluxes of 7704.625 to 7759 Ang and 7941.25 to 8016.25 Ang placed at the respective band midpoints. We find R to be 0.90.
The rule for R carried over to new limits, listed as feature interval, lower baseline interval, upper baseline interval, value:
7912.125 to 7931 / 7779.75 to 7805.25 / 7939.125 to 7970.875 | 0.25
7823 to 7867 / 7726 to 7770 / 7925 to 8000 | -0.41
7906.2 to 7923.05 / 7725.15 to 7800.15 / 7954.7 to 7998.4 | 0.04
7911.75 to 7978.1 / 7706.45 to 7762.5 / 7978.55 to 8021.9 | 2.12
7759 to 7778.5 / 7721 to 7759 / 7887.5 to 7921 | 0.70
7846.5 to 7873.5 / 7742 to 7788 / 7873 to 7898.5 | -1.09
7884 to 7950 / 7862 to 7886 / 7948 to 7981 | 0.52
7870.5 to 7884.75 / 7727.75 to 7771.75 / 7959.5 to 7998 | 0.89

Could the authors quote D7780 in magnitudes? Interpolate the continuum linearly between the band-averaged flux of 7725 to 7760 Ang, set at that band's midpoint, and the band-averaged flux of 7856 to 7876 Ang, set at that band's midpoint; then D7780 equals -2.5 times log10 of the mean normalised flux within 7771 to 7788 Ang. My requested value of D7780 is 0.02 mag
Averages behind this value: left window 257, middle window 253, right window 258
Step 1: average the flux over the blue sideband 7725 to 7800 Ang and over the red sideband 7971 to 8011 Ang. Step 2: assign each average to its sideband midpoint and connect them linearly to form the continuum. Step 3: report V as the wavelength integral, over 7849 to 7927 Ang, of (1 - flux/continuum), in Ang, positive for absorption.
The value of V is 0.7 Ang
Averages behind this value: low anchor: 254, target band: 251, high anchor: 254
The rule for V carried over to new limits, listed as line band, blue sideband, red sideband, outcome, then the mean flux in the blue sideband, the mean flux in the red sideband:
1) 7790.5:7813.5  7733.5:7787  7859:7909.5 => 0.5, 257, 252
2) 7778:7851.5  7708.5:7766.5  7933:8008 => 0.8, 255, 250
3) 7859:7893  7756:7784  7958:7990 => -0.1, 253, 248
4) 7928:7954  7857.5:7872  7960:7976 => 1.2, 265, 250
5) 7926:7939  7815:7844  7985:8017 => 0.8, 247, 256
